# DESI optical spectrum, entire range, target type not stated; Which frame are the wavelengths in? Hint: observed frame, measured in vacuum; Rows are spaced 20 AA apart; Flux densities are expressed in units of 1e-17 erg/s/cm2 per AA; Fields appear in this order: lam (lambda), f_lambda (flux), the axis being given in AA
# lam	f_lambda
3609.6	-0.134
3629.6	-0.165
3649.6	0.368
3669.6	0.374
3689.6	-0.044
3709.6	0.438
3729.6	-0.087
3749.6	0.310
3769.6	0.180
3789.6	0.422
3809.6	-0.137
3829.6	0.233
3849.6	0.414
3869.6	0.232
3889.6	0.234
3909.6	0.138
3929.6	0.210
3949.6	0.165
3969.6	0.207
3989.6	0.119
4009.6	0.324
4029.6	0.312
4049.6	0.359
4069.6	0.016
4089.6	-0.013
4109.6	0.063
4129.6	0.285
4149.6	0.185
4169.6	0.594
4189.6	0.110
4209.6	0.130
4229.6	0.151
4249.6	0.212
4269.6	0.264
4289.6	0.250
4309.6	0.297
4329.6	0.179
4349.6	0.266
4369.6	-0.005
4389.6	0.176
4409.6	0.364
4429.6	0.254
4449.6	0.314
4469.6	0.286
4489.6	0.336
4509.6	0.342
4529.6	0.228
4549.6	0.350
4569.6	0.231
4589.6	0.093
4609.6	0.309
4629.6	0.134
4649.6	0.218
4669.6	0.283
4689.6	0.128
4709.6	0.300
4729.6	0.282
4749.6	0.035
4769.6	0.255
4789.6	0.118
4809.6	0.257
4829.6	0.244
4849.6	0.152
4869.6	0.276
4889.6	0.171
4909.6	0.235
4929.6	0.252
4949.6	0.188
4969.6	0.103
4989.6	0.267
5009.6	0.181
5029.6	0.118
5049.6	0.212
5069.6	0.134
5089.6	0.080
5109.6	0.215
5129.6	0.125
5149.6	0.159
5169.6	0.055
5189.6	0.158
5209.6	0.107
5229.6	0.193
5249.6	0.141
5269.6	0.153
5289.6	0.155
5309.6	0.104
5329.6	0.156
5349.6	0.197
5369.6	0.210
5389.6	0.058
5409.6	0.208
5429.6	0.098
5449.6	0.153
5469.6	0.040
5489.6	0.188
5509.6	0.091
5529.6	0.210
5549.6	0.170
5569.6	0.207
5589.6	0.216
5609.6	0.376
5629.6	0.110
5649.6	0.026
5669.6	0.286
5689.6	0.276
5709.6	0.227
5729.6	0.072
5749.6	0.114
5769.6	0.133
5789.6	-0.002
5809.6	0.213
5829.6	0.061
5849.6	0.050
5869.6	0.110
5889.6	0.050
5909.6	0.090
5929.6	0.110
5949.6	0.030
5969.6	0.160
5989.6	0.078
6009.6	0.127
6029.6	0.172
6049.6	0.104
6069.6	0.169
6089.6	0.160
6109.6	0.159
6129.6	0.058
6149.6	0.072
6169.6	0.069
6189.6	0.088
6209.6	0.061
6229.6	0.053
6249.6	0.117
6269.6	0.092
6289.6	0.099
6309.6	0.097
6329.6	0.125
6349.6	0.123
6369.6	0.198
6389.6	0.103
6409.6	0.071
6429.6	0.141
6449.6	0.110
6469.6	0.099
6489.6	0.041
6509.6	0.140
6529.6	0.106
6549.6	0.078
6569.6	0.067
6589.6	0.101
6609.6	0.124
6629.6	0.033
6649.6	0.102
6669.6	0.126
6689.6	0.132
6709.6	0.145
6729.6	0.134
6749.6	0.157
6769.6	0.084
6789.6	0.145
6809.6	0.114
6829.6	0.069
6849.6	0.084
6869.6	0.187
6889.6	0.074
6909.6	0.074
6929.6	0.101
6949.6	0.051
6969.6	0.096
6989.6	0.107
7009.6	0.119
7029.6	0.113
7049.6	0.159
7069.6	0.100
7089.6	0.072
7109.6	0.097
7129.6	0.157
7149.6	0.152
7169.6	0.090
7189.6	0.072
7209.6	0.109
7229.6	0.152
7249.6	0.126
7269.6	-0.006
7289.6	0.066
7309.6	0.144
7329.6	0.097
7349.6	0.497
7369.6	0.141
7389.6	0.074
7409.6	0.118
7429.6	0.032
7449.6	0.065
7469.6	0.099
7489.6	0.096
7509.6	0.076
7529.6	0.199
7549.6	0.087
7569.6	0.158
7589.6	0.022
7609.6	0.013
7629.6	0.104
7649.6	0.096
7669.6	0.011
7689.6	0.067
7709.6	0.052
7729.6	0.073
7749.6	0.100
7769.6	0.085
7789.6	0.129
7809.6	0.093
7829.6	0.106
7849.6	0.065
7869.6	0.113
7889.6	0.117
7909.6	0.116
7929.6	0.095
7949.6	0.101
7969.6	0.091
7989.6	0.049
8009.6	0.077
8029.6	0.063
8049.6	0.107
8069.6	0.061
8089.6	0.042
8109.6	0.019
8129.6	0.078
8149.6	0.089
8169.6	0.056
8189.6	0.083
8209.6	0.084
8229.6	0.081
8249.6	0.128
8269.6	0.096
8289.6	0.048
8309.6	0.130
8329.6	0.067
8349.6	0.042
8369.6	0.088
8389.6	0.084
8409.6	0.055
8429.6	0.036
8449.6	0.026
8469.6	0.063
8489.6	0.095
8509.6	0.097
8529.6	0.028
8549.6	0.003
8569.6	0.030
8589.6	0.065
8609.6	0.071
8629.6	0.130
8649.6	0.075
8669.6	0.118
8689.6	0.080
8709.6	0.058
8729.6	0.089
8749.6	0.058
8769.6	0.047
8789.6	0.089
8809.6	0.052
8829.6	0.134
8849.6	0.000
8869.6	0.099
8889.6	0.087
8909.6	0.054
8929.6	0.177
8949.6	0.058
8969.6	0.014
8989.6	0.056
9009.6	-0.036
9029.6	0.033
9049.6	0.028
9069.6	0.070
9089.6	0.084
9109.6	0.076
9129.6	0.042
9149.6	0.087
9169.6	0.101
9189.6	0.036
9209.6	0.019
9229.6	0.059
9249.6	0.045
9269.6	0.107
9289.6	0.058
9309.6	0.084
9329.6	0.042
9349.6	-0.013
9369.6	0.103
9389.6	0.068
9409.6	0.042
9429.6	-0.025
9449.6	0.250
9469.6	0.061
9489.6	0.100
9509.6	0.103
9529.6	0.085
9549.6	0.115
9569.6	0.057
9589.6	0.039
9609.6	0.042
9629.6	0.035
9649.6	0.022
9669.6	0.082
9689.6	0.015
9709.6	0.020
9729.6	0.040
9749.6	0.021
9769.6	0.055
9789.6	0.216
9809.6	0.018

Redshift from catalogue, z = 0.12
